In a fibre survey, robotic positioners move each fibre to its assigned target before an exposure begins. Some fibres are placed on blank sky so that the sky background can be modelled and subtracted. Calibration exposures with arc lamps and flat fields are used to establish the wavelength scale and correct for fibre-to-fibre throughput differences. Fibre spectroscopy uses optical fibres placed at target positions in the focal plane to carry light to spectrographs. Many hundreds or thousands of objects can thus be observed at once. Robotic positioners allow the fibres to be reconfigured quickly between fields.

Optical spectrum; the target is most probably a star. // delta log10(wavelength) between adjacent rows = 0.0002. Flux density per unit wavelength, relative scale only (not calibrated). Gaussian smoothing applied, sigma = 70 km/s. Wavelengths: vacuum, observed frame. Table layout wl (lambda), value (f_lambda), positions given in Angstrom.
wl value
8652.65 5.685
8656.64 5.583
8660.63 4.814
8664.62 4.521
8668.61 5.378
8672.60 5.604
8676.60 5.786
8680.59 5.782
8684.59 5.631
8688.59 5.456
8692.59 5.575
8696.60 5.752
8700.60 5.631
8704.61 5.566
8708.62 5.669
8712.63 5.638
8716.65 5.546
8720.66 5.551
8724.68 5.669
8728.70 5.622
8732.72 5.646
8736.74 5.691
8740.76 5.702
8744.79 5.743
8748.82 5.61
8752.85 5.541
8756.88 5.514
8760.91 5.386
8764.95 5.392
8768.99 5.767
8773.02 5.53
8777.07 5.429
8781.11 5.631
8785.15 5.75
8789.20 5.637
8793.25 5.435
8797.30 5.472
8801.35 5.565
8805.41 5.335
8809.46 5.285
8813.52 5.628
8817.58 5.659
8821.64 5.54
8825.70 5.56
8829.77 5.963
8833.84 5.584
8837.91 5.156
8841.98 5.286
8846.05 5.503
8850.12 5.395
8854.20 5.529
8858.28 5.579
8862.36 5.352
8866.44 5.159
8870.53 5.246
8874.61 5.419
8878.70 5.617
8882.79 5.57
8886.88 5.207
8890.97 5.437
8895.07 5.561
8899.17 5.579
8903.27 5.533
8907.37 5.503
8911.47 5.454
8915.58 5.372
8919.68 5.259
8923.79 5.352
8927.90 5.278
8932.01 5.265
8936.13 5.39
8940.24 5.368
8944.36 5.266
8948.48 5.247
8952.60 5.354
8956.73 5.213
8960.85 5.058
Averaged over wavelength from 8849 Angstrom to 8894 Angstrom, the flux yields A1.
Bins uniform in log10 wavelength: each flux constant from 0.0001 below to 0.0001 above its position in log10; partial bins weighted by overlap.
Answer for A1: 5.41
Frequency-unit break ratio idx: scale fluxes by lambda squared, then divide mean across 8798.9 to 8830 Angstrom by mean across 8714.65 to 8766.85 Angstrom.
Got 1.0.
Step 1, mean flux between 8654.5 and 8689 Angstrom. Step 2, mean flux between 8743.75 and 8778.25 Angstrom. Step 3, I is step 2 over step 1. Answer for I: 1.03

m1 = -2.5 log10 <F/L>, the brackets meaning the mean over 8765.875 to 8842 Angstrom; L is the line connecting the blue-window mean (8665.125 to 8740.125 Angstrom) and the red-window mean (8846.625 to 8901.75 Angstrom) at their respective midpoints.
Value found -0.01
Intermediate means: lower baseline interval 5.6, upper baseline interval 5.44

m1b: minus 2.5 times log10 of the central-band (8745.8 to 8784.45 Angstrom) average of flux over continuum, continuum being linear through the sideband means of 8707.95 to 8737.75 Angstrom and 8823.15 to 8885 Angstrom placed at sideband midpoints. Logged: 0.005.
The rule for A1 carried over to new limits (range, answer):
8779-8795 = 5.62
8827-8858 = 5.49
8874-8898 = 5.47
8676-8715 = 5.64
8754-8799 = 5.54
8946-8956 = 5.29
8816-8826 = 5.59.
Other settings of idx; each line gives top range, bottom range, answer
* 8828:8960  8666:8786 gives 1.00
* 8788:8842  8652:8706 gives 1.04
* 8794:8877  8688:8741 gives 1.00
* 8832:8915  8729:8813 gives 1.00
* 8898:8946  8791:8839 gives 1.00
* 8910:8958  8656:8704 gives 1.03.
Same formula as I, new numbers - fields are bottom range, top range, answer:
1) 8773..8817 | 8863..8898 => 0.98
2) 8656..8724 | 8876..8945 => 0.98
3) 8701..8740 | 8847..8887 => 0.96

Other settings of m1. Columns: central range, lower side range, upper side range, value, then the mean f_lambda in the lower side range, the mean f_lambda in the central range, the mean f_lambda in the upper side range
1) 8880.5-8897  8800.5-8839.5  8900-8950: 0.00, 5.53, 5.45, 5.36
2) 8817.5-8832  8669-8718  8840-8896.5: -0.04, 5.63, 5.68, 5.42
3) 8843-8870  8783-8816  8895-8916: 0.02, 5.52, 5.4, 5.5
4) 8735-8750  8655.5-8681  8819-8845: -0.05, 5.32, 5.69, 5.52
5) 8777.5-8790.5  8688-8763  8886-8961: -0.02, 5.61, 5.65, 5.36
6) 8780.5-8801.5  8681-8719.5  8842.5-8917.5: -0.01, 5.61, 5.58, 5.44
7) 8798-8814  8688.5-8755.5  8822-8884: 0.02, 5.63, 5.44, 5.46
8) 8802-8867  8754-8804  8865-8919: 0.00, 5.54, 5.48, 5.43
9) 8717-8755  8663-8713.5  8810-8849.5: -0.02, 5.54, 5.64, 5.53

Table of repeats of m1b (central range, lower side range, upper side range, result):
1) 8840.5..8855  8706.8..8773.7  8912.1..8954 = 0.00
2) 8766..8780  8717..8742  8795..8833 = 0.01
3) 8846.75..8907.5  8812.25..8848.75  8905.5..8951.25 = 0.00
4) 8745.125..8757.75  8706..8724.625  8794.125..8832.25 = 0.00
